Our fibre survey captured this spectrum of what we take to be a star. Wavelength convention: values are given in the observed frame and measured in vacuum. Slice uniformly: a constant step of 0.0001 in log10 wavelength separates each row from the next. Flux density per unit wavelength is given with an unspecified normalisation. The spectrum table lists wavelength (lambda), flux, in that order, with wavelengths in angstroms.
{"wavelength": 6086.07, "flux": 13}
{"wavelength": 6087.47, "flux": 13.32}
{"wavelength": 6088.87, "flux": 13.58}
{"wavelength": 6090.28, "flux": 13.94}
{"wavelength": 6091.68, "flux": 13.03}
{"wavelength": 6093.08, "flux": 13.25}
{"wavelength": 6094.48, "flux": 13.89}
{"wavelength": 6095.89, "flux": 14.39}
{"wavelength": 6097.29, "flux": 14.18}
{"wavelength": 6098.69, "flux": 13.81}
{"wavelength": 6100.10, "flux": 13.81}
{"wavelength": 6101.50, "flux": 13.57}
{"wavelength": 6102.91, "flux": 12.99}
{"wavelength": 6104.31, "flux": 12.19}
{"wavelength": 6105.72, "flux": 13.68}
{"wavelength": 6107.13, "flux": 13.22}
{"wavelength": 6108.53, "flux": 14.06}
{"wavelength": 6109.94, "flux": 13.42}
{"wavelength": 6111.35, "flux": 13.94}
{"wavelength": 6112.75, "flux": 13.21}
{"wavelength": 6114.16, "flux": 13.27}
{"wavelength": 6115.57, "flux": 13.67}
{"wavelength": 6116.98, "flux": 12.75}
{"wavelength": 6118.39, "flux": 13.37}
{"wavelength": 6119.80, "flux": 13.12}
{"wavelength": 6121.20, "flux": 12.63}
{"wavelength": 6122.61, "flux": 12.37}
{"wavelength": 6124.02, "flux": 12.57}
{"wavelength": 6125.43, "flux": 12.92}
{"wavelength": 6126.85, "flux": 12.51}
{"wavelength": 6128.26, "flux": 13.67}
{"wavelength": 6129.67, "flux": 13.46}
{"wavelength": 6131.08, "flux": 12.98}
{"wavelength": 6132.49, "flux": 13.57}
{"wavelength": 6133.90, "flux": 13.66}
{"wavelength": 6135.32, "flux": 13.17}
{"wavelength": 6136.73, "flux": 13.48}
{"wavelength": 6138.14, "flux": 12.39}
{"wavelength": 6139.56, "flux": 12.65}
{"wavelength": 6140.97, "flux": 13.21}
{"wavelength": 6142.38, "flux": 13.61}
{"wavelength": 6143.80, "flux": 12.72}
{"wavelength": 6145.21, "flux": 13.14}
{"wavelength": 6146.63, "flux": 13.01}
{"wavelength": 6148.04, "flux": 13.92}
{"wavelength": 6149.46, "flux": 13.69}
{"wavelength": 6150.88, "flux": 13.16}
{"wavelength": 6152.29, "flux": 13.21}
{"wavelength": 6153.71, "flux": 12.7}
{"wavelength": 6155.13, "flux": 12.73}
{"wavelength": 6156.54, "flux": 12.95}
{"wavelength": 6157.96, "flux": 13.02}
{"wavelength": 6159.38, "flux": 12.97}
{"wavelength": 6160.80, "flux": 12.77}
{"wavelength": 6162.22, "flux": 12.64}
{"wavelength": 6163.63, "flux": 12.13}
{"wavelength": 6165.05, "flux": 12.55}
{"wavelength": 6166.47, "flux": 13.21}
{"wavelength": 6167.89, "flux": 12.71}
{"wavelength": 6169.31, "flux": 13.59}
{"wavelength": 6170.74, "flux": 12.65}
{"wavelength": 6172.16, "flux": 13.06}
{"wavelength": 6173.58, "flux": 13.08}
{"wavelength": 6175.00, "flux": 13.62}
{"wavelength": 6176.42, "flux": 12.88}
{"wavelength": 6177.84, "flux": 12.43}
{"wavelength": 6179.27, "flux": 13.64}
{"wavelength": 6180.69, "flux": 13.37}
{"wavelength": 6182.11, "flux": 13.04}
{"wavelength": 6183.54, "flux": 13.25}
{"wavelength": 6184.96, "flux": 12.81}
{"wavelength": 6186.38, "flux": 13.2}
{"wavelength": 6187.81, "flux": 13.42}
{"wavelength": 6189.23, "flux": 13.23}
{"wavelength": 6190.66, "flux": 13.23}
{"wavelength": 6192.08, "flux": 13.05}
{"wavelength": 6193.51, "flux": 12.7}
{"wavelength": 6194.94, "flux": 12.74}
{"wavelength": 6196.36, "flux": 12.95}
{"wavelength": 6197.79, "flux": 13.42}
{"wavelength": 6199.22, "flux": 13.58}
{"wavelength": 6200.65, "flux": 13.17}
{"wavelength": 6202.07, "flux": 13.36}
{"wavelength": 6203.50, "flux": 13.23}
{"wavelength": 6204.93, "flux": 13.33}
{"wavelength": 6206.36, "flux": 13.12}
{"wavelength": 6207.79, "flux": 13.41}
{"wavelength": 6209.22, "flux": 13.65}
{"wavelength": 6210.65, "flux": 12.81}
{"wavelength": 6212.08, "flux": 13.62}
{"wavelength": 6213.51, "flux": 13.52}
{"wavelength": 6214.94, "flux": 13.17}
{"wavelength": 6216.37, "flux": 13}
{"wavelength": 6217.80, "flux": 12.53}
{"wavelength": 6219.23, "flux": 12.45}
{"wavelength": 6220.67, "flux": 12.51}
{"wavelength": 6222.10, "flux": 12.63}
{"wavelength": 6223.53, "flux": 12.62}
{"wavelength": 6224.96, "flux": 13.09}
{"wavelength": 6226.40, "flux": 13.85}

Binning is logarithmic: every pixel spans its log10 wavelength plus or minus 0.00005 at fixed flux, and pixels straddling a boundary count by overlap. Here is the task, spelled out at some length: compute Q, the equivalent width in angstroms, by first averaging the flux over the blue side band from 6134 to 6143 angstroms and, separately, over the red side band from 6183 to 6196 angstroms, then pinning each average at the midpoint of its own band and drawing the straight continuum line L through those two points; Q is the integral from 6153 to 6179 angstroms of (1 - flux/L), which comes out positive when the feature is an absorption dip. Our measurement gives 0.4 angstroms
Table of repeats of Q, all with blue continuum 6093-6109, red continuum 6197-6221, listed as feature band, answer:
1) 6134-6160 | 0.59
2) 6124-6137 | 0.25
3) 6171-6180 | 0.14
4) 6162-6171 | 0.37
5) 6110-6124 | 0.42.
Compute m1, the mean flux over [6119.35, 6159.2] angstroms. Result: 13.1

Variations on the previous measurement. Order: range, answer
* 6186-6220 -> 13.2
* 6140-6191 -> 13.1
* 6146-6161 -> 13.1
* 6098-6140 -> 13.2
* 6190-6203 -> 13.1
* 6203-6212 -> 13.3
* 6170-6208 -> 13.1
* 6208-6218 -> 13.2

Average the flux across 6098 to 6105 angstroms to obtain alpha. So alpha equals 13.3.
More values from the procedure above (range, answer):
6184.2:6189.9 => 13.2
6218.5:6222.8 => 12.5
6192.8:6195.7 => 12.7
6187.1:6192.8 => 13.2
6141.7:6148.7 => 13.3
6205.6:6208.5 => 13.3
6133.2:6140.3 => 13.1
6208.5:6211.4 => 13.2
